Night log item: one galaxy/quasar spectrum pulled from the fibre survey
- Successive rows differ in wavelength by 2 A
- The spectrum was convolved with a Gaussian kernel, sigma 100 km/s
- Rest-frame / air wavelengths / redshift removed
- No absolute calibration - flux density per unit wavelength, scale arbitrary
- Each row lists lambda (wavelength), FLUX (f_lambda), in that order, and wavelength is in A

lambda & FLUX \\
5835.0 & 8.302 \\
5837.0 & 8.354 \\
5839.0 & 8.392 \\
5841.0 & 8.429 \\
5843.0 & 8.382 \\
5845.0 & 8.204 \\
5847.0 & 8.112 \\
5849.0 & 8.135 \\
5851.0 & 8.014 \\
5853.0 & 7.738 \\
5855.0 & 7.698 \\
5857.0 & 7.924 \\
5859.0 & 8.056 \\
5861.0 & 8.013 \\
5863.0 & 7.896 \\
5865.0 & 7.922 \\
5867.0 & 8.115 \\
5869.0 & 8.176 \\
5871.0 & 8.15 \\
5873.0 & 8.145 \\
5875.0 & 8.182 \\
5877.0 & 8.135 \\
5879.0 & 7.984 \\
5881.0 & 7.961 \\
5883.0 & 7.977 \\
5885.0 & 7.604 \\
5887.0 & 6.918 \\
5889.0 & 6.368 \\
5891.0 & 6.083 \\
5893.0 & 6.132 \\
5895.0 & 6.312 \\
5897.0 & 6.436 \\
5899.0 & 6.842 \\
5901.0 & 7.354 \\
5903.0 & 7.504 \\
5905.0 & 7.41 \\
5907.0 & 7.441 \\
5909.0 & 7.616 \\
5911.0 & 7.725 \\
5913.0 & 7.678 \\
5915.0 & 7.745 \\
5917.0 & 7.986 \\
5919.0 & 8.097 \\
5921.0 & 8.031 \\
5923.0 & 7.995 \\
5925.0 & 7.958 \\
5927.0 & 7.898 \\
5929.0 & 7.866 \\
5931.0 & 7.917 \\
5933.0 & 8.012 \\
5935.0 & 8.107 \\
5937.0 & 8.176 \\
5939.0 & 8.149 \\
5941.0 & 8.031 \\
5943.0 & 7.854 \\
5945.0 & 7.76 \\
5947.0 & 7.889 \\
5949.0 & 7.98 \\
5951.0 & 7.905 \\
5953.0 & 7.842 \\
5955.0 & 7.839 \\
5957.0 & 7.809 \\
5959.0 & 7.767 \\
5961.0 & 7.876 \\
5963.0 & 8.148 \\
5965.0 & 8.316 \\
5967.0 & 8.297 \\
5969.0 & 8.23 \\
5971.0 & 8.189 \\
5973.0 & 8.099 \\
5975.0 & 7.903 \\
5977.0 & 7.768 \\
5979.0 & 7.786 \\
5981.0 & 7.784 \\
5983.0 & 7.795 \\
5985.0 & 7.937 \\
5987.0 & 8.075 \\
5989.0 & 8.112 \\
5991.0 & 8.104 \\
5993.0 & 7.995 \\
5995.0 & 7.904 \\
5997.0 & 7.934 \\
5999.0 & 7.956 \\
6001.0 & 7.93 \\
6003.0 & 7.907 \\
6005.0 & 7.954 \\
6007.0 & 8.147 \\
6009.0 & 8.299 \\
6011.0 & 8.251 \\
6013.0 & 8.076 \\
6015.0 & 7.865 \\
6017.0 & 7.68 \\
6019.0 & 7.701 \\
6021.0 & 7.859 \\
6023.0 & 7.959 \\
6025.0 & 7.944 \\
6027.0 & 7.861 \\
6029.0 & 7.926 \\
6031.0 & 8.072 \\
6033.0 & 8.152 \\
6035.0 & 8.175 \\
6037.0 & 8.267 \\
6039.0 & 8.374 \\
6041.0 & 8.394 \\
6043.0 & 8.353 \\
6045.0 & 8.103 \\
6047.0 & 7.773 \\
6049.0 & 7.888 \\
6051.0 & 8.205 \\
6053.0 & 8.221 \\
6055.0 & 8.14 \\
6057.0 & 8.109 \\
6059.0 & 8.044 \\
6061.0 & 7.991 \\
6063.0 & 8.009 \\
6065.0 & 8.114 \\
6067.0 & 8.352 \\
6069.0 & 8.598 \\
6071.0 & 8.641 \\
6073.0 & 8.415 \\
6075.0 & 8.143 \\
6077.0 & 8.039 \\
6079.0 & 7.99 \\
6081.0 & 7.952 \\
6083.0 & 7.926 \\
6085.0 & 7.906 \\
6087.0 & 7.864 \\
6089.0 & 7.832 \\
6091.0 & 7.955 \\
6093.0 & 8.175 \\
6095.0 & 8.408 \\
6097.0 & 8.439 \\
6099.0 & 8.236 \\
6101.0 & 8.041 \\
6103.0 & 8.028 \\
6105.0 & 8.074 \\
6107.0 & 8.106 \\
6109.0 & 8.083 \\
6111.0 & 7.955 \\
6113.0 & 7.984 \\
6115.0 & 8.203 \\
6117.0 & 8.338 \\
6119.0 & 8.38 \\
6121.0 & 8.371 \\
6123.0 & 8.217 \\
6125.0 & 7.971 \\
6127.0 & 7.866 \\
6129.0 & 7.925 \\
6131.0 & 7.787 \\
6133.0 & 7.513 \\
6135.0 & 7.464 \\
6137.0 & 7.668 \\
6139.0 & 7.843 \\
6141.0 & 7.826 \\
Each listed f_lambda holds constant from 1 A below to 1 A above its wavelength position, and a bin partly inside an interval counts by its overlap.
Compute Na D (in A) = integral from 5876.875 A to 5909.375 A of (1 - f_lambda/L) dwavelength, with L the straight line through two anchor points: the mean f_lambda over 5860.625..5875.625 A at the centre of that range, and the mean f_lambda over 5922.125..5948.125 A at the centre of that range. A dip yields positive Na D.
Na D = 3.6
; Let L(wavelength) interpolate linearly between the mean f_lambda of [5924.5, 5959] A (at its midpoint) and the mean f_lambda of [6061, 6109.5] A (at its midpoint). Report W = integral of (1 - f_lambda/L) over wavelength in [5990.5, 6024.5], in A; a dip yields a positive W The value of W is 0.2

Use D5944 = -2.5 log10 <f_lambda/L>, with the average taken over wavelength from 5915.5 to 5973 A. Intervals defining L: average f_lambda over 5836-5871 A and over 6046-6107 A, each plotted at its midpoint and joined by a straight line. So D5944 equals 0.014 mag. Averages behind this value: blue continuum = 8.09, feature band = 8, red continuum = 8.12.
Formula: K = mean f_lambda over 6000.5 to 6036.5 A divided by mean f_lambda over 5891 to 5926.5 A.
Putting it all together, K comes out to 1.08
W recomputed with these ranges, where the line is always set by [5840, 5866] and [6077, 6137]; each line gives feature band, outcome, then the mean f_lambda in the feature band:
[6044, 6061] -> -0.1 A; 8.06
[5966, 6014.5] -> 0.1 A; 8.02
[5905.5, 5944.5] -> 0.7 A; 7.9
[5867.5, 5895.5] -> 2.0 A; 7.47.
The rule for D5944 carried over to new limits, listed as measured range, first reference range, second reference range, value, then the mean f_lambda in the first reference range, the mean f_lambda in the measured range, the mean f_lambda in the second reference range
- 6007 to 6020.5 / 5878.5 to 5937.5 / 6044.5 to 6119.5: -0.015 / 7.49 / 7.99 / 8.12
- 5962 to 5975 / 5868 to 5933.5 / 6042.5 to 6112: -0.056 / 7.56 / 8.19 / 8.12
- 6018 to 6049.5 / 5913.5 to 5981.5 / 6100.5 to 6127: 0.000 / 7.97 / 8.05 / 8.13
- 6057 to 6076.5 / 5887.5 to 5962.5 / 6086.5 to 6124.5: -0.029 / 7.6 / 8.24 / 8.14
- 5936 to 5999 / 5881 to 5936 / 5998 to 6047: -0.030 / 7.45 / 7.98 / 8.04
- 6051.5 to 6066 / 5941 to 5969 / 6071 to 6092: -0.010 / 7.96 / 8.09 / 8.03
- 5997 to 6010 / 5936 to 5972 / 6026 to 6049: 0.007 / 8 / 8.02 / 8.12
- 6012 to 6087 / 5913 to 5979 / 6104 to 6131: -0.004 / 7.97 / 8.08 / 8.1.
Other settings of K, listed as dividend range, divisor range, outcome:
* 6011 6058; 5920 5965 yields 1.01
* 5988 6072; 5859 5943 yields 1.05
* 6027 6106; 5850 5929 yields 1.07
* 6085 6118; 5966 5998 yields 1.01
